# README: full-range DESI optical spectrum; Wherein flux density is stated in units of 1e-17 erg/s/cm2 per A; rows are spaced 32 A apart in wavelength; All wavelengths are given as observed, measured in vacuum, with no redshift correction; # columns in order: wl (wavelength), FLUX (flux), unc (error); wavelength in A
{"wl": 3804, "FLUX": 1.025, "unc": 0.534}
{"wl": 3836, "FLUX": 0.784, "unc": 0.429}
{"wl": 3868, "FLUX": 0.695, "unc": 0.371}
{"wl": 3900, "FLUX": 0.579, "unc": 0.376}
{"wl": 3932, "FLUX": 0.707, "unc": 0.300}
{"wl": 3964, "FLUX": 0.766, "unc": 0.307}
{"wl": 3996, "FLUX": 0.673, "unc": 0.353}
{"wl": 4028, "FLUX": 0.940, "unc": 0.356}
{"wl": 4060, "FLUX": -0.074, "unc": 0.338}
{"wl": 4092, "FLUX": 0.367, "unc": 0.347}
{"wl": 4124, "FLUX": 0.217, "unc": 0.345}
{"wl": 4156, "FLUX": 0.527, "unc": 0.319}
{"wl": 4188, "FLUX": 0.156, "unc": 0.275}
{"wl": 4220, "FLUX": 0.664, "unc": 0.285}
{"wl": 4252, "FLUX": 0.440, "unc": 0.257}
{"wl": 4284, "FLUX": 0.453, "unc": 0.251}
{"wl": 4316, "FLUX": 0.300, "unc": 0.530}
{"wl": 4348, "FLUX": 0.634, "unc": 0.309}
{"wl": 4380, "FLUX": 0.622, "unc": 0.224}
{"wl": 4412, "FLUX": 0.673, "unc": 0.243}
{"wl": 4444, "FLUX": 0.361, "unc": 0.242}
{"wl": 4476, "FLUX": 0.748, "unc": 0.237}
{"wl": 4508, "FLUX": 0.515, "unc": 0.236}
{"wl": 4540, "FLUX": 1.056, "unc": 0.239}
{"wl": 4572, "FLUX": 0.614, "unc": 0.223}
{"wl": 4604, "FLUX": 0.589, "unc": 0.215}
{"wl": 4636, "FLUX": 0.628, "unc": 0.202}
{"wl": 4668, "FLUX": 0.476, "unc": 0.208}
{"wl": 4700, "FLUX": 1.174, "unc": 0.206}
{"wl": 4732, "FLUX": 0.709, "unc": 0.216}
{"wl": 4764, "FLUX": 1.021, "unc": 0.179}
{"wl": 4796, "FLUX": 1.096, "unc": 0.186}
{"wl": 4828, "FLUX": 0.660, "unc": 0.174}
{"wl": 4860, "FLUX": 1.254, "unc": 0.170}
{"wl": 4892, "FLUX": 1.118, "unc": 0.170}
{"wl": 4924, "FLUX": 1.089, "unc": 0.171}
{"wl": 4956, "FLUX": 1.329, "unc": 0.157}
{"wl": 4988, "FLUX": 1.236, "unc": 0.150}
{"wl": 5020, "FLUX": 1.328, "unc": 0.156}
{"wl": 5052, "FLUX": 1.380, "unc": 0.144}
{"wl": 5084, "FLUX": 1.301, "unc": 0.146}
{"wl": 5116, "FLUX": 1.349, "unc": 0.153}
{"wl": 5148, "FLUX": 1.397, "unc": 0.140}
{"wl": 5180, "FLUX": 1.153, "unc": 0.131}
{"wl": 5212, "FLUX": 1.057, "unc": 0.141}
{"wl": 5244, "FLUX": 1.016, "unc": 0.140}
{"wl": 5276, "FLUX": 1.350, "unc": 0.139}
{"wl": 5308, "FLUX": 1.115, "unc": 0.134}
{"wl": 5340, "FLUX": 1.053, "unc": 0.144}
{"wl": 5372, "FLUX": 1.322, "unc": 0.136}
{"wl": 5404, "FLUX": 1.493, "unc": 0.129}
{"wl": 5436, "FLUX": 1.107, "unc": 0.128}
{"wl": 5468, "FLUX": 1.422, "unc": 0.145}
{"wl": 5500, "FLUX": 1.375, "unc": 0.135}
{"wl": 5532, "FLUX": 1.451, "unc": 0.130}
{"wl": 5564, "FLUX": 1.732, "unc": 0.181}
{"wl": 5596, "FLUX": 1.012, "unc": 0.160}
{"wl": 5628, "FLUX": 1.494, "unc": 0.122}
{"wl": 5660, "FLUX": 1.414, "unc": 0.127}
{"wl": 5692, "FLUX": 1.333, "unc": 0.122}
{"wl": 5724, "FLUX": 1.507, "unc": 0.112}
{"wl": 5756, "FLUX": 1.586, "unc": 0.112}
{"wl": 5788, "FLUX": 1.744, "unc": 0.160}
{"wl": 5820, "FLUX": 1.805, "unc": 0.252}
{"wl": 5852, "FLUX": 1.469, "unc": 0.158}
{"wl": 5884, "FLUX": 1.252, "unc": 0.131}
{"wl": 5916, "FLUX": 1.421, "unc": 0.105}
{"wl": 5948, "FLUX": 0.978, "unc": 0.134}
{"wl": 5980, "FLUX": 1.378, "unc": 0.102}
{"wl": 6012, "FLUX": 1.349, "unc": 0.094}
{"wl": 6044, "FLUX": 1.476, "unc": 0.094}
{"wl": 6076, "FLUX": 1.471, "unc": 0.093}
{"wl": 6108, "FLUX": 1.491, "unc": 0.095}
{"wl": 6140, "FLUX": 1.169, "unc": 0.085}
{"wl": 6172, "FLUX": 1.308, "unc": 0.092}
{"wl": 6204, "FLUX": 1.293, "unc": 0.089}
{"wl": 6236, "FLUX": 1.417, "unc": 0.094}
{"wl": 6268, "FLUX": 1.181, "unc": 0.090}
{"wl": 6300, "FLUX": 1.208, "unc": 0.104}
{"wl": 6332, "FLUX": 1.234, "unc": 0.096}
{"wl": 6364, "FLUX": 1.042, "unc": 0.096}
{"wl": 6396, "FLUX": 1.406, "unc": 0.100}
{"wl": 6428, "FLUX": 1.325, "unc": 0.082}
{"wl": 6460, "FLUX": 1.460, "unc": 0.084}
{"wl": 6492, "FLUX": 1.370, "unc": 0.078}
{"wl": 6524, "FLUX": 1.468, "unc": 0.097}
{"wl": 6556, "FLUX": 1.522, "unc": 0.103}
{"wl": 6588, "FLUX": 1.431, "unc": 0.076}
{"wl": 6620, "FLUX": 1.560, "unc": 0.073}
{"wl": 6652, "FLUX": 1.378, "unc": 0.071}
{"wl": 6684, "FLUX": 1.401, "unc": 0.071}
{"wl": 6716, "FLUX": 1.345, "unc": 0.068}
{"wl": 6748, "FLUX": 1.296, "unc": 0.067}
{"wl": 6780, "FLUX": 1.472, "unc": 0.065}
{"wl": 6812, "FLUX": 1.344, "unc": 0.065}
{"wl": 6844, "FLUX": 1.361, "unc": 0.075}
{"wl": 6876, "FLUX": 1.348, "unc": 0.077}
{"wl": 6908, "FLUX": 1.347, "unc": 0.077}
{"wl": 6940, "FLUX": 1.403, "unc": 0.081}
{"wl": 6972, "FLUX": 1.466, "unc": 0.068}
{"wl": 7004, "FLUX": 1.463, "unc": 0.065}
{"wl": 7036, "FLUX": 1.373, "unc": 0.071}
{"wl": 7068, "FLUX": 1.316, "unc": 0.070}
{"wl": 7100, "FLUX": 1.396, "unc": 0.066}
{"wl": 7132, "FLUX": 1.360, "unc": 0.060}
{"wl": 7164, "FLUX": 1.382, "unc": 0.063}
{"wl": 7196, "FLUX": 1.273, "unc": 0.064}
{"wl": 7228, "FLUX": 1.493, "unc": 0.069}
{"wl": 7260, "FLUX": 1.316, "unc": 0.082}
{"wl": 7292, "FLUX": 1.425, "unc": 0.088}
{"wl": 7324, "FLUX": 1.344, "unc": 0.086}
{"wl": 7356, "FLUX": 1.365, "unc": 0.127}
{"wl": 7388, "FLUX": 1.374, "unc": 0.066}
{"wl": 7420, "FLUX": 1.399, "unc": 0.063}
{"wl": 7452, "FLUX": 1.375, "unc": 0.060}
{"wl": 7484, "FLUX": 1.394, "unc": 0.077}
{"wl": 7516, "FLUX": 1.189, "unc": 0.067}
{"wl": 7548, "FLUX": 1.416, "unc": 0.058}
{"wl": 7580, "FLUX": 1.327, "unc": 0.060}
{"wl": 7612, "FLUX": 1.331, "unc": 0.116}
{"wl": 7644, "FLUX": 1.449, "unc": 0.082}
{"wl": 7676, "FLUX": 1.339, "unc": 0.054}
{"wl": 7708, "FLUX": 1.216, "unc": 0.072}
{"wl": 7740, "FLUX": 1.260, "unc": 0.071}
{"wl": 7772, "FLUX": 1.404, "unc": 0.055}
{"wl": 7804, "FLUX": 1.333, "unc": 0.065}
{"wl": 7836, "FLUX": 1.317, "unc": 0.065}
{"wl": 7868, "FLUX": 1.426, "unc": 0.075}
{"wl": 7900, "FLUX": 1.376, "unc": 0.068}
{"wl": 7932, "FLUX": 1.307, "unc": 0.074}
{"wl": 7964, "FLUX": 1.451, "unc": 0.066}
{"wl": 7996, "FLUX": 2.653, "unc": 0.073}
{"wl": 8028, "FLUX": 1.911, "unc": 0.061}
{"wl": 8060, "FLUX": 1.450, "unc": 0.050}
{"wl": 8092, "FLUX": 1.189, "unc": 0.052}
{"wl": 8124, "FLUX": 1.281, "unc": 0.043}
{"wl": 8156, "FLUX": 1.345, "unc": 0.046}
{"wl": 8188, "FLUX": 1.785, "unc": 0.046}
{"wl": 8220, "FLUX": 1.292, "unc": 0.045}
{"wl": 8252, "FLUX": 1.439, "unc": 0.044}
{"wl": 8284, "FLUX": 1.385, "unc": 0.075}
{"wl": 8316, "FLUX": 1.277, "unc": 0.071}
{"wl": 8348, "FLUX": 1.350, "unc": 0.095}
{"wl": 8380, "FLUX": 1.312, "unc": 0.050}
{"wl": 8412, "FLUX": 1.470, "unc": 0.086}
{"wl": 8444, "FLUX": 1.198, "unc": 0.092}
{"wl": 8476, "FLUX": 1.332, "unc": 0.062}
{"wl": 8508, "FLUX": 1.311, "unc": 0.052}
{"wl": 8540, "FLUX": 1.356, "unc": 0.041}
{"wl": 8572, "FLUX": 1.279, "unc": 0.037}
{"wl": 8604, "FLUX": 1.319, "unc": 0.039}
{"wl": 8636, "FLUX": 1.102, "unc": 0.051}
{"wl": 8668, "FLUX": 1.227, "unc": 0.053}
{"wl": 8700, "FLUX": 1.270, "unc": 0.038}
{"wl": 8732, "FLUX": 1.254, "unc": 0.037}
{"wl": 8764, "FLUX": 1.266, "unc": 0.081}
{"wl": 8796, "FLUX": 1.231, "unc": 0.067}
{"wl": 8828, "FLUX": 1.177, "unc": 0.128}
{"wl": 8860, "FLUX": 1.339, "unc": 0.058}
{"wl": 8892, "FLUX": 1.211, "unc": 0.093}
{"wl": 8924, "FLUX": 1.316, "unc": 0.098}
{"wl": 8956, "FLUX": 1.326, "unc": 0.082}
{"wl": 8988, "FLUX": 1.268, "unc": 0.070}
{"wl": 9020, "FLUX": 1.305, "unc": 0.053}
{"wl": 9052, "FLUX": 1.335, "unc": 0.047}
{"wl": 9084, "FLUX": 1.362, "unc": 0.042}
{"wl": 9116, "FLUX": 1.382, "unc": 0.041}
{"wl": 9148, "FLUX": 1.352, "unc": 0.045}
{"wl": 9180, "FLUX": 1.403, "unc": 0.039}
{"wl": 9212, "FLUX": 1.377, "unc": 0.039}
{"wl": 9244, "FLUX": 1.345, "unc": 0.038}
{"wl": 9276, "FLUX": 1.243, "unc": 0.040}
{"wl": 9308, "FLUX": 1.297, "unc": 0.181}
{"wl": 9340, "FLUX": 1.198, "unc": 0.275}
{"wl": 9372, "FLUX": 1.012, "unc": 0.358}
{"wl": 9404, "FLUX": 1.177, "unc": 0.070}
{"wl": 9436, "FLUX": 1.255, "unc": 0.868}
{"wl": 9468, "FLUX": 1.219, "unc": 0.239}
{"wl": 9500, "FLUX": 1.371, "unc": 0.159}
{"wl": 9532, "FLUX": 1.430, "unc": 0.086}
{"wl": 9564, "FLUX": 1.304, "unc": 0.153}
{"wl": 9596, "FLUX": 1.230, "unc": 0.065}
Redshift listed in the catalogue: 0.22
